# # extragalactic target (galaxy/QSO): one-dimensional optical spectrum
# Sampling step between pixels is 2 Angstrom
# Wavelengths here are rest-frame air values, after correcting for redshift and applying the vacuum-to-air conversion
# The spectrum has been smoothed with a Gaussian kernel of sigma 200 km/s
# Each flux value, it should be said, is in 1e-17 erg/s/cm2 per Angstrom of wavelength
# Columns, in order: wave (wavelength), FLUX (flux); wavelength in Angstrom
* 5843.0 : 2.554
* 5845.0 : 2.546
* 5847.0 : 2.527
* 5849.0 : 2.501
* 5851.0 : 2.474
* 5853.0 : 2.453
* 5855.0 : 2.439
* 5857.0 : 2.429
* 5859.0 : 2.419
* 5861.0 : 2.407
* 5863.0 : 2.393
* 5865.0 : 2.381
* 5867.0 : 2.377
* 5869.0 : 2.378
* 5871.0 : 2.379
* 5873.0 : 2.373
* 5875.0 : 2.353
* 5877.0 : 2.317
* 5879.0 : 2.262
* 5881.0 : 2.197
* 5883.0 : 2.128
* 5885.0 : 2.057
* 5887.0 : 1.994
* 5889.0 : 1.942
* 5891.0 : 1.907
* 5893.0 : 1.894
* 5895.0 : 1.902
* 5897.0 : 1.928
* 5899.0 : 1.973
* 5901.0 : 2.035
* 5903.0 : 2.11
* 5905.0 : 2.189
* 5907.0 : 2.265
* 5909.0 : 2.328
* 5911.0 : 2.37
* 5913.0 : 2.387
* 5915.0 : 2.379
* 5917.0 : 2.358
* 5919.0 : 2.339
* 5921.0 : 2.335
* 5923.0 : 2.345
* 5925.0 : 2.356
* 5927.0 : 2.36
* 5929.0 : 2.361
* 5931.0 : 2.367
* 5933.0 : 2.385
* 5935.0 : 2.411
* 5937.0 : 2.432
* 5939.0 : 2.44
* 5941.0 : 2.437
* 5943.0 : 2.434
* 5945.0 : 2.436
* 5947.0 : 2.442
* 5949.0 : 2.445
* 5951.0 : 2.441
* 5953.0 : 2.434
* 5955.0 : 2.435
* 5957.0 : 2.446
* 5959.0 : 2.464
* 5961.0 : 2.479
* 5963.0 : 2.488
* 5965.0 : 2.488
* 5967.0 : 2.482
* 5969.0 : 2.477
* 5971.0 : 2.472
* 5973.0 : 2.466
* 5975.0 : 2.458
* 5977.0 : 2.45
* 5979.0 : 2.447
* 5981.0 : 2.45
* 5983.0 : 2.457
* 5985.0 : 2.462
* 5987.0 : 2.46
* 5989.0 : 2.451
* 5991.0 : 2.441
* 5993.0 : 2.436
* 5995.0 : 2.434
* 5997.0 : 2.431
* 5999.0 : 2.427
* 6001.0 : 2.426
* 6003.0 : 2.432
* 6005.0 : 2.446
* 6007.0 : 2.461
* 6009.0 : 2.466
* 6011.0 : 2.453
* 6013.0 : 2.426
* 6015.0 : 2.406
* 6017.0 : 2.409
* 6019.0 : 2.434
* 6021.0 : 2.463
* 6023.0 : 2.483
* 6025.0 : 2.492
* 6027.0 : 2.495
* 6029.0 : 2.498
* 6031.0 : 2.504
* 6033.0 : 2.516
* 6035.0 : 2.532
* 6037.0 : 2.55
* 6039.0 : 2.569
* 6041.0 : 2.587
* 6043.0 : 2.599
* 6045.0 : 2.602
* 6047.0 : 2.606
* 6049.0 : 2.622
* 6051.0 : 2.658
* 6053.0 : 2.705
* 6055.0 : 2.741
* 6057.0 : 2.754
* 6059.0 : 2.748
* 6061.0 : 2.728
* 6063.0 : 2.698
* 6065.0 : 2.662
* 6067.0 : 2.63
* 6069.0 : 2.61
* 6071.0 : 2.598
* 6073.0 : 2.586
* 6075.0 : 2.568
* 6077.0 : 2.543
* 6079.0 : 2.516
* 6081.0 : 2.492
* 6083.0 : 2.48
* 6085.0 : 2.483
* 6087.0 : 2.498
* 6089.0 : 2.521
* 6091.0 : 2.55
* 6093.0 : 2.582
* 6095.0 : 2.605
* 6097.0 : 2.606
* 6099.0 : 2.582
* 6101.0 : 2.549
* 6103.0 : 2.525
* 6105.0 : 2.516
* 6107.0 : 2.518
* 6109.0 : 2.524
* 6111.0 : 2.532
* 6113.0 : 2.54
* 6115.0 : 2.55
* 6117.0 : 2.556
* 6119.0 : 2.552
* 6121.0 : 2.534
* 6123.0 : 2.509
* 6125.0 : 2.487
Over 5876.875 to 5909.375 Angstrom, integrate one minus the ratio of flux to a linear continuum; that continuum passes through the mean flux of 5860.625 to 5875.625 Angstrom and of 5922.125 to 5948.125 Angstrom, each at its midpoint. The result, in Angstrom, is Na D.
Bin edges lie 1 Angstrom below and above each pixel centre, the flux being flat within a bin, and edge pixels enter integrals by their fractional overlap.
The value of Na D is 4.3 Angstrom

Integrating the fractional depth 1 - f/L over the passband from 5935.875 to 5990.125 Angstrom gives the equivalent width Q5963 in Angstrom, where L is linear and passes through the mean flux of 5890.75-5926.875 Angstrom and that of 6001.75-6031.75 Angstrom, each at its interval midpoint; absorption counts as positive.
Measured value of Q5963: -2.9 Angstrom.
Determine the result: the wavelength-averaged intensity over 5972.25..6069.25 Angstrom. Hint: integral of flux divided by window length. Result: 2.52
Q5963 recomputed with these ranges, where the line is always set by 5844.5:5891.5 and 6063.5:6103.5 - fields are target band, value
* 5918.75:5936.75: 0.2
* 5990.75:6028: 0.5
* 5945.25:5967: -0.3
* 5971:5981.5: -0.1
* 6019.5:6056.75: -0.9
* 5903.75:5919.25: 0.3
